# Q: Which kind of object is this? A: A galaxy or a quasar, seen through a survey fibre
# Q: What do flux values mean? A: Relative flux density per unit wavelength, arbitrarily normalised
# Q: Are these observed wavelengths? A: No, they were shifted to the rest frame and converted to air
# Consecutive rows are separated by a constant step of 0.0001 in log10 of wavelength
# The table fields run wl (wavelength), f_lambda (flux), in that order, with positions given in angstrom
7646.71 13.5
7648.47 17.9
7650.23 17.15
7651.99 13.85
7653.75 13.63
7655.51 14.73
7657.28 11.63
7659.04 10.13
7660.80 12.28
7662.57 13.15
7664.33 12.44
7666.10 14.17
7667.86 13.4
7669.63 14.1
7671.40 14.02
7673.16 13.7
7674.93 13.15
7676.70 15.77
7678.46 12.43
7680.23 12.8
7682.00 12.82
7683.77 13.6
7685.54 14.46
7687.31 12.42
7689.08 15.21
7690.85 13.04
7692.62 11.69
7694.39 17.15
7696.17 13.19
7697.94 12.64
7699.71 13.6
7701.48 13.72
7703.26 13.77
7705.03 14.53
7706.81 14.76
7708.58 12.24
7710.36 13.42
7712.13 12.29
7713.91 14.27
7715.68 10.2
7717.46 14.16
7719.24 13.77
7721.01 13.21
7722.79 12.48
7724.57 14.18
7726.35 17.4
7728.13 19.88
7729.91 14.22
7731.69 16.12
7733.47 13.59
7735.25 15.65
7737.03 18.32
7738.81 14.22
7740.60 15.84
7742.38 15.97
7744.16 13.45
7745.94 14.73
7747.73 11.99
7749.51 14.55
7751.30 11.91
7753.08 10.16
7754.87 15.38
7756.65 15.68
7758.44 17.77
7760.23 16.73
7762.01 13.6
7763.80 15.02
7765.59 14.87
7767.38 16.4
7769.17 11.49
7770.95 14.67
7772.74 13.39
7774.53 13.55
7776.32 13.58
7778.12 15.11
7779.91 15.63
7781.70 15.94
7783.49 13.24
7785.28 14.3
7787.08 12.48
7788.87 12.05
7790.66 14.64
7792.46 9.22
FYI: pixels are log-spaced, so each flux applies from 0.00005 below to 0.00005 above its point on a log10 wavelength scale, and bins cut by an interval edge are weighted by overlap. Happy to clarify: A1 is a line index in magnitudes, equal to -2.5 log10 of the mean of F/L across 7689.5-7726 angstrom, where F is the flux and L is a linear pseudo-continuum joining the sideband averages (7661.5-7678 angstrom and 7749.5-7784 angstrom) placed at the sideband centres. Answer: 0.04 mag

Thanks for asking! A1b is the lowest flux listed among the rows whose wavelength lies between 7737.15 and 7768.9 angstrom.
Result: 10.16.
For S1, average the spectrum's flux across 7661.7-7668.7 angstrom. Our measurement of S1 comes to 13.3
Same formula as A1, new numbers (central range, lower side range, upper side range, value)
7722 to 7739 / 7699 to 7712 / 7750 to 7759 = -0.13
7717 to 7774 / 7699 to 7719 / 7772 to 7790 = -0.08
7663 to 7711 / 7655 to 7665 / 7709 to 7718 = -0.09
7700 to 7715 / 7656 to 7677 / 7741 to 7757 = -0.01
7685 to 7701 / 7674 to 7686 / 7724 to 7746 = 0.03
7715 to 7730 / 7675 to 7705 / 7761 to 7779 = -0.04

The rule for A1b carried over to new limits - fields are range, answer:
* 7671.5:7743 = 10.2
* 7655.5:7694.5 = 10.13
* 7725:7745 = 13.45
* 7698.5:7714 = 12.24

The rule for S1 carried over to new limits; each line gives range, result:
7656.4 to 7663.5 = 11.8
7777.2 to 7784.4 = 15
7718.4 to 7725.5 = 13.4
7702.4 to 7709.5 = 13.8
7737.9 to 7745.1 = 14.9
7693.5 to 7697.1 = 15.1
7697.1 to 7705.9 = 13.7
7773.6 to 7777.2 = 13.6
